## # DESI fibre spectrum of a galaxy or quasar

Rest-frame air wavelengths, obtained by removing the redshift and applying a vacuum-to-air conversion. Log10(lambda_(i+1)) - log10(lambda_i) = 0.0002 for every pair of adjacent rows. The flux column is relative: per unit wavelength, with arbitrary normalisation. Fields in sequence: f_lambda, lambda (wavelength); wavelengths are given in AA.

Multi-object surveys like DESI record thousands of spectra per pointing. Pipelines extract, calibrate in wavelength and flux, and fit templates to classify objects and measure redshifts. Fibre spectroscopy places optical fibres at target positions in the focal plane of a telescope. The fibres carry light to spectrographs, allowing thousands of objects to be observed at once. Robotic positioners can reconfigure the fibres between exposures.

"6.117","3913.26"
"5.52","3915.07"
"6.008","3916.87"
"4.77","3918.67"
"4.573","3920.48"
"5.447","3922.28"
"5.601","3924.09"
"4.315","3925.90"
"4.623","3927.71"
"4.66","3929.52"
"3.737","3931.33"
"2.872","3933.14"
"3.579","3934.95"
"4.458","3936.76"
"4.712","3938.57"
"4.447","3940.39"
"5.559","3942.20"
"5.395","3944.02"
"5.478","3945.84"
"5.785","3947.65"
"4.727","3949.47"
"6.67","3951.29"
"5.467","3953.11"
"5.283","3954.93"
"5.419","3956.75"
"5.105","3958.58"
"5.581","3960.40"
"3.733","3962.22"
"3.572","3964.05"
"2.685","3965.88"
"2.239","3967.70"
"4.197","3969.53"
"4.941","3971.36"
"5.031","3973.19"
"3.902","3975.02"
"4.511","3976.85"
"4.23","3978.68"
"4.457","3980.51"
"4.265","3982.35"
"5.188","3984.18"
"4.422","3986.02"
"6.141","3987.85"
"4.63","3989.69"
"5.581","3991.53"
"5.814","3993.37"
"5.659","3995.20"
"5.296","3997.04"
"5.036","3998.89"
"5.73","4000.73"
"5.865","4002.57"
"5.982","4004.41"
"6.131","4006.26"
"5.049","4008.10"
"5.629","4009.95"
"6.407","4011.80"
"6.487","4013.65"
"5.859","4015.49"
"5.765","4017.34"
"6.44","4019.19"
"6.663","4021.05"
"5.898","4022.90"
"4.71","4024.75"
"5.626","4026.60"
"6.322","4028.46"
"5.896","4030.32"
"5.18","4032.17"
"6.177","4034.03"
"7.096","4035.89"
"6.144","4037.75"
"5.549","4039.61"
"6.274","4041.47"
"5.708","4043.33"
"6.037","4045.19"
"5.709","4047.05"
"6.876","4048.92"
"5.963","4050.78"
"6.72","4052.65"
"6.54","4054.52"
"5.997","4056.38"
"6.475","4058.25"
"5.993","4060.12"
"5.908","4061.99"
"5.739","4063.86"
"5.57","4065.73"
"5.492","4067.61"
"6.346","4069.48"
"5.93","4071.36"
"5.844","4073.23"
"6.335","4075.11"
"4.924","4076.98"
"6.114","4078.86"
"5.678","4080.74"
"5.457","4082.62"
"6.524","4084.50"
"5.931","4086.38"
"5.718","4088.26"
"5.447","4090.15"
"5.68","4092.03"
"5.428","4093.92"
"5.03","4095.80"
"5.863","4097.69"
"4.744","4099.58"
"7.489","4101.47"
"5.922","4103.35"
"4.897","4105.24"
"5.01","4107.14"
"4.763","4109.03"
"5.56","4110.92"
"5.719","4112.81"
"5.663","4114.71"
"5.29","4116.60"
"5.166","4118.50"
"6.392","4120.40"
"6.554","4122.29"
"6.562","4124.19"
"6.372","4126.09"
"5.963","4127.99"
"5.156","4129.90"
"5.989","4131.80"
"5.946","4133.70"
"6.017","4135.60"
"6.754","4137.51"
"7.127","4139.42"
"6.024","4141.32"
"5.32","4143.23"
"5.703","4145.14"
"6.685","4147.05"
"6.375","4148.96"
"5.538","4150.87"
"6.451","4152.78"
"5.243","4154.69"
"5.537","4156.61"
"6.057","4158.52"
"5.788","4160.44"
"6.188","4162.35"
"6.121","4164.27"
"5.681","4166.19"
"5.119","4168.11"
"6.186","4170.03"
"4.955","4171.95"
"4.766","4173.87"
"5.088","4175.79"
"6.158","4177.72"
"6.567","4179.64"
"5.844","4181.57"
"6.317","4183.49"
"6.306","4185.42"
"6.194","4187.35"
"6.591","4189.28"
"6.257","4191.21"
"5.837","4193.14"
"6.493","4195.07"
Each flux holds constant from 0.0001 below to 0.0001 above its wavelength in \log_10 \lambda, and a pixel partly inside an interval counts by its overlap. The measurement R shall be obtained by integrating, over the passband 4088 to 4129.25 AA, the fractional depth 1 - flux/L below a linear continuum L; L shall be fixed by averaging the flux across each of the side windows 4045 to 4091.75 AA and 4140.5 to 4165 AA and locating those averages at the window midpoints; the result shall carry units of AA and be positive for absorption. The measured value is 1.8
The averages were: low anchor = 5.97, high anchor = 5.92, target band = 5.69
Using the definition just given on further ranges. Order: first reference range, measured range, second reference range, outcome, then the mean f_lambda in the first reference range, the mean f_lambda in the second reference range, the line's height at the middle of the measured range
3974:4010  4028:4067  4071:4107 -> -4.29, 5.17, 5.71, 5.48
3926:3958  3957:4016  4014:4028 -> 5.23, 4.86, 5.89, 5.44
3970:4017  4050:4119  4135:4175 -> -1.68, 5.29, 5.88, 5.62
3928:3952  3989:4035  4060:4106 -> -4.35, 4.76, 5.76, 5.26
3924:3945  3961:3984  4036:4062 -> 4.54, 4.46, 6.17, 5.03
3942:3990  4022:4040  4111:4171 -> -2.32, 4.75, 5.95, 5.2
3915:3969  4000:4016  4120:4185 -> -2.51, 4.72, 5.96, 5.11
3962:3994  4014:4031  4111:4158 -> -3.73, 4.42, 5.97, 4.86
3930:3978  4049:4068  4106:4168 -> -2.75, 4.58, 5.88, 5.32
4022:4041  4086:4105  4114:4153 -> 0.93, 5.87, 6.05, 5.98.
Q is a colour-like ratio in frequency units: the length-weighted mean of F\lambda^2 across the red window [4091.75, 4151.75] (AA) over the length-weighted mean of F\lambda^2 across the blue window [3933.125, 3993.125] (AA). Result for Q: 1.34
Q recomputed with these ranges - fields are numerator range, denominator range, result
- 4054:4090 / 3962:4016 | 1.24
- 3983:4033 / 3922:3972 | 1.26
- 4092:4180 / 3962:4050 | 1.15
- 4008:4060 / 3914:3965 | 1.30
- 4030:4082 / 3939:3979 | 1.33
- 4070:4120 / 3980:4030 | 1.05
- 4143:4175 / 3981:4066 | 1.05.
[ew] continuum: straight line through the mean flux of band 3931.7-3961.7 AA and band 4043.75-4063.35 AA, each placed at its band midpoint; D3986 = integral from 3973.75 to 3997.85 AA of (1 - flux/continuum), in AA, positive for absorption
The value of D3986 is 2.3 AA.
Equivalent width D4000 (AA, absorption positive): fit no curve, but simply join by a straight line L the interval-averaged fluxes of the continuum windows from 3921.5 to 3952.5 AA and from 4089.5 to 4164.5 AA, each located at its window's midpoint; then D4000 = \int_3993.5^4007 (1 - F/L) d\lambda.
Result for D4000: -1.3 AA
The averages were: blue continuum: 4.83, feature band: 5.68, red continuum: 5.84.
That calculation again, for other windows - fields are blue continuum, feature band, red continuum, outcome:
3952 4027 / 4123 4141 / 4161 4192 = -1.6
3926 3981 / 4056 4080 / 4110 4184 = -2.4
